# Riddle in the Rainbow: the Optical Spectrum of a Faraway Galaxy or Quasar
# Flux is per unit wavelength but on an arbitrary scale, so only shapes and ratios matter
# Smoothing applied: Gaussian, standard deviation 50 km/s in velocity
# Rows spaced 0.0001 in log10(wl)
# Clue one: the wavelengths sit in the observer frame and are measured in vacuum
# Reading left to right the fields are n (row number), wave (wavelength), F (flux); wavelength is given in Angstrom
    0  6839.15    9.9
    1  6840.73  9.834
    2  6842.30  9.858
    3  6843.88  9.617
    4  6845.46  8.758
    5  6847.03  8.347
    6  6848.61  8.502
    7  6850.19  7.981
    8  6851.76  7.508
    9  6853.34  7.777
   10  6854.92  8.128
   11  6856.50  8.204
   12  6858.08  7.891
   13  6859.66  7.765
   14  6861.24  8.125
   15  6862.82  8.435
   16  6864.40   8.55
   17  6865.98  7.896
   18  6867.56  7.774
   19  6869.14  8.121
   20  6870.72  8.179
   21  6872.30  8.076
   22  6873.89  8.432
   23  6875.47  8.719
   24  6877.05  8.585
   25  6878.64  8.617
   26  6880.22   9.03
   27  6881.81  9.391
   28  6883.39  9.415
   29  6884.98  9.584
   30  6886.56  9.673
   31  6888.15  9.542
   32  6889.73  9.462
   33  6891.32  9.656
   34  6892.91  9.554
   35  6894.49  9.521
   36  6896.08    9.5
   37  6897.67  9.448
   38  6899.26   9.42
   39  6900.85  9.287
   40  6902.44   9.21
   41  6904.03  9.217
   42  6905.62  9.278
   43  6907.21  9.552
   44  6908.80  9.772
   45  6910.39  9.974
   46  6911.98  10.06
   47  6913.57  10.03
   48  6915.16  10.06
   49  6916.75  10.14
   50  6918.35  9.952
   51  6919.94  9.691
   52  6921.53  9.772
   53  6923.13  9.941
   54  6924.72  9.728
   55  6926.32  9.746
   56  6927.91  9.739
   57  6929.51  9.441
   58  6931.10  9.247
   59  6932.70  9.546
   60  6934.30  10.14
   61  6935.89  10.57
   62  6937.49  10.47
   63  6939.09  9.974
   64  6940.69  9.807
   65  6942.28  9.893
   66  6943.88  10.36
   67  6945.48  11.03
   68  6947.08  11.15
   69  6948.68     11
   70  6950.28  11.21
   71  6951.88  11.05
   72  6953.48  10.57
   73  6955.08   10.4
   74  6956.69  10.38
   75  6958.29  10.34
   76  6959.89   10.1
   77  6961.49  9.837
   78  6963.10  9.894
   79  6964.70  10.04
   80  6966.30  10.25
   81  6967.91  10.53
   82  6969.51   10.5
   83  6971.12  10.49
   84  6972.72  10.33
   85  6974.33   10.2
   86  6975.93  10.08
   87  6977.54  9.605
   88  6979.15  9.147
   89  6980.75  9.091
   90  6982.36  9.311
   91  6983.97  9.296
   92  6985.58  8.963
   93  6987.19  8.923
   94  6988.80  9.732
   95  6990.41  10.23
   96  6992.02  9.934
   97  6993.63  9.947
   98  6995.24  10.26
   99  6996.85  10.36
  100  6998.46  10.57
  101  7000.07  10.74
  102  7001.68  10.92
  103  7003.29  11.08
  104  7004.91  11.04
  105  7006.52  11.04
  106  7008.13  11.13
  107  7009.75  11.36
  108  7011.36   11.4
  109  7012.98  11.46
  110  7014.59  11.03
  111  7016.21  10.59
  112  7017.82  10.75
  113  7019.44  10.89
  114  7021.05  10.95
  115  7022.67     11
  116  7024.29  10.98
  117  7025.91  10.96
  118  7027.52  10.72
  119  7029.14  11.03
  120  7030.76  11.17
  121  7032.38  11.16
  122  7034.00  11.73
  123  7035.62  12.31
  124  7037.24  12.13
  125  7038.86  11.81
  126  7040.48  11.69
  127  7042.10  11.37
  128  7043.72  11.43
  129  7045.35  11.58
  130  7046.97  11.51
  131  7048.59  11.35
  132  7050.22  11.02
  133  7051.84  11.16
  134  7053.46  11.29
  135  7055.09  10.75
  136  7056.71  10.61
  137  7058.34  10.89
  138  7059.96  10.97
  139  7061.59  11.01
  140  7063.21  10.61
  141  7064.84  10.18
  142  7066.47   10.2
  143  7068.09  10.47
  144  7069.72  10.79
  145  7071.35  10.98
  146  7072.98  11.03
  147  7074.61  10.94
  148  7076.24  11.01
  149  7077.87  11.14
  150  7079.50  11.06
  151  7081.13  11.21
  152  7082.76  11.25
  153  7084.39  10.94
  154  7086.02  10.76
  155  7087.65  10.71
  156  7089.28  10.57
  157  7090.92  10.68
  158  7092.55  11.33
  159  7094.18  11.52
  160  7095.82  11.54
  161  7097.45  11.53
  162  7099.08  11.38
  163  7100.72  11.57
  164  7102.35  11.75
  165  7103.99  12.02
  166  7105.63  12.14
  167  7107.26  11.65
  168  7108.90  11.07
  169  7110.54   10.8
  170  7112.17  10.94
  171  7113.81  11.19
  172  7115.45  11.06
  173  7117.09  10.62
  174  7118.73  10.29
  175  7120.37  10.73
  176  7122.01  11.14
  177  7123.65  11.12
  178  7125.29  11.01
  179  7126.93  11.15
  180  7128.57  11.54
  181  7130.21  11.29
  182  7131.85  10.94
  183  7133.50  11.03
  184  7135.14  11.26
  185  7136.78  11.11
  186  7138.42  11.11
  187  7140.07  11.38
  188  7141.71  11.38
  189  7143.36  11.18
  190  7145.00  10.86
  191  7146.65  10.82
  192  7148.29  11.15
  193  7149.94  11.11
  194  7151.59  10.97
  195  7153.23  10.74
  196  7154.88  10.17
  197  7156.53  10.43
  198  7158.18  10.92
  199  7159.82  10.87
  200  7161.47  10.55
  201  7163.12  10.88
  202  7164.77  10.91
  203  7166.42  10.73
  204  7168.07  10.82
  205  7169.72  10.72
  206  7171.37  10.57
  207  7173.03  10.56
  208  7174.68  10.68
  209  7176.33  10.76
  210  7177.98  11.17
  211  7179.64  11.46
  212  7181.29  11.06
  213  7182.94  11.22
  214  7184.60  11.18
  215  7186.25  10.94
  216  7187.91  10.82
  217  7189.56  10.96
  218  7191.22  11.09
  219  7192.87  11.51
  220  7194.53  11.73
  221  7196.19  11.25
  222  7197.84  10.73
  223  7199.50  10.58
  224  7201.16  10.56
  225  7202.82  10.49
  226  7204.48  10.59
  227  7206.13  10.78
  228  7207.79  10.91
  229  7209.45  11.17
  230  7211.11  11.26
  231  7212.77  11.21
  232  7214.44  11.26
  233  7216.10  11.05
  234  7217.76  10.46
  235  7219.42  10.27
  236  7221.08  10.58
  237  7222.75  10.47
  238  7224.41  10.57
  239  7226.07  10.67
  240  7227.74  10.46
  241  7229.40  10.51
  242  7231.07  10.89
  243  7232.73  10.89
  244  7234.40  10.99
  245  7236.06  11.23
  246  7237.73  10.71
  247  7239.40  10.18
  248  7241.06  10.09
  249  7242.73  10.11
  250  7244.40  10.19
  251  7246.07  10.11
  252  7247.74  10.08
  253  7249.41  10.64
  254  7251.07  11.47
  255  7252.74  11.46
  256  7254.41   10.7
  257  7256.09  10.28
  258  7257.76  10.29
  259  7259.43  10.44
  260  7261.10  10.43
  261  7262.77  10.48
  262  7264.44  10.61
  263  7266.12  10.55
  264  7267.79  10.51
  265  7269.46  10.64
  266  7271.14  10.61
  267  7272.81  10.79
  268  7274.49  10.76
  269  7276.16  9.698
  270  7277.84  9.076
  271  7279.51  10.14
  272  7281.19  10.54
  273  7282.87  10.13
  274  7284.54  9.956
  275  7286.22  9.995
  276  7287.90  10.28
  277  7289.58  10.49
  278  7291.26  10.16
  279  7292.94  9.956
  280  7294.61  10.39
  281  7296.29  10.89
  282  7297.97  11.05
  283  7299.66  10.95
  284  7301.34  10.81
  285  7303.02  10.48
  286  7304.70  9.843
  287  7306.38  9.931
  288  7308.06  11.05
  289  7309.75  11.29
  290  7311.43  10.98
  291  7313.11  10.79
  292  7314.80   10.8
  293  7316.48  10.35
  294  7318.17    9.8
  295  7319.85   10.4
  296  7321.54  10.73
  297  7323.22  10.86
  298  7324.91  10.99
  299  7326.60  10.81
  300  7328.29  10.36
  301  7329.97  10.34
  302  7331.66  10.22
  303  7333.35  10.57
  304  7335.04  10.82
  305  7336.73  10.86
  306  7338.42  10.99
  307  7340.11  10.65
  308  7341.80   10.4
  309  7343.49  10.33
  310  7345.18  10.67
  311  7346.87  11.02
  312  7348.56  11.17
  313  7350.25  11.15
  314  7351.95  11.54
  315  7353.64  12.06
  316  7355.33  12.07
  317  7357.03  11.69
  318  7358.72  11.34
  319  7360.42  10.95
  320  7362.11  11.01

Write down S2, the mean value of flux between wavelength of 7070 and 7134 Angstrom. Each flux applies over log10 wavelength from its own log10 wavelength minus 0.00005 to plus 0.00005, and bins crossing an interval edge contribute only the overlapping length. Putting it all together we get 11.1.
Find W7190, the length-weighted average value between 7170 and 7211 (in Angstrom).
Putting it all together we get 11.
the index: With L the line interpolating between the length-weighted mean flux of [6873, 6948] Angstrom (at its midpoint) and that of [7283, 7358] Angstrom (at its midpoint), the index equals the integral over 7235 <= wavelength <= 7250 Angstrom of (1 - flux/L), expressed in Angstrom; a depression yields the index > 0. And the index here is 0.18 Angstrom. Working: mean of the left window 9.67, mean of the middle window 10.4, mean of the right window 10.7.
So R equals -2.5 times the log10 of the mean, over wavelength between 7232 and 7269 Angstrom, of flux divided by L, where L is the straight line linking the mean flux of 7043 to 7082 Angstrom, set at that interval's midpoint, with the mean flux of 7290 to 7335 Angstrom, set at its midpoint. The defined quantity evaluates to 0.01 mag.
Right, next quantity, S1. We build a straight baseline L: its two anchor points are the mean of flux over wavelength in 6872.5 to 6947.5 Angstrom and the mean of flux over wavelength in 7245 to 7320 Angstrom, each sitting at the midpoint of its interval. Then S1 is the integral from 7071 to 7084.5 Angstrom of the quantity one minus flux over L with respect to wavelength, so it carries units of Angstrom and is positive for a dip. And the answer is -1.42 Angstrom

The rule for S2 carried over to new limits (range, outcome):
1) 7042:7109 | 11.1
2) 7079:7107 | 11.3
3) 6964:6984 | 9.94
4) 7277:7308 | 10.3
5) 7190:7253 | 10.8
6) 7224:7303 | 10.5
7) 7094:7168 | 11.1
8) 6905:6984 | 10.1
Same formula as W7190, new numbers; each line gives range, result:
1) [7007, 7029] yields 11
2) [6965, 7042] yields 10.6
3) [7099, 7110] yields 11.6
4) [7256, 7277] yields 10.5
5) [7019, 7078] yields 11.1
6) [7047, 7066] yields 10.9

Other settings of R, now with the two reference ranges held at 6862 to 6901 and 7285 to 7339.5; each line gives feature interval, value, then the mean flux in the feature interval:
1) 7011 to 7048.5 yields -0.19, 11.3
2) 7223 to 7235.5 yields -0.05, 10.7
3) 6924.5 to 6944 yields -0.08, 9.89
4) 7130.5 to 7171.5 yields -0.10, 10.9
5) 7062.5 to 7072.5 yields -0.10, 10.5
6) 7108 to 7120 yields -0.11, 10.8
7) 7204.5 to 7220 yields -0.08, 10.9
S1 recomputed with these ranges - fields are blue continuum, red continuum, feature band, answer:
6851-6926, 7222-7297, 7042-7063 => -3.14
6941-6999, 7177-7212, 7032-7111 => -4.97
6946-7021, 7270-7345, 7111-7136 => -1.42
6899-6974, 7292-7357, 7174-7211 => -1.64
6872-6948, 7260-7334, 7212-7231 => -0.71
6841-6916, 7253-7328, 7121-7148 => -3.41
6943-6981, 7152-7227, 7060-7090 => -0.68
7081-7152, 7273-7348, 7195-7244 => 0.37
